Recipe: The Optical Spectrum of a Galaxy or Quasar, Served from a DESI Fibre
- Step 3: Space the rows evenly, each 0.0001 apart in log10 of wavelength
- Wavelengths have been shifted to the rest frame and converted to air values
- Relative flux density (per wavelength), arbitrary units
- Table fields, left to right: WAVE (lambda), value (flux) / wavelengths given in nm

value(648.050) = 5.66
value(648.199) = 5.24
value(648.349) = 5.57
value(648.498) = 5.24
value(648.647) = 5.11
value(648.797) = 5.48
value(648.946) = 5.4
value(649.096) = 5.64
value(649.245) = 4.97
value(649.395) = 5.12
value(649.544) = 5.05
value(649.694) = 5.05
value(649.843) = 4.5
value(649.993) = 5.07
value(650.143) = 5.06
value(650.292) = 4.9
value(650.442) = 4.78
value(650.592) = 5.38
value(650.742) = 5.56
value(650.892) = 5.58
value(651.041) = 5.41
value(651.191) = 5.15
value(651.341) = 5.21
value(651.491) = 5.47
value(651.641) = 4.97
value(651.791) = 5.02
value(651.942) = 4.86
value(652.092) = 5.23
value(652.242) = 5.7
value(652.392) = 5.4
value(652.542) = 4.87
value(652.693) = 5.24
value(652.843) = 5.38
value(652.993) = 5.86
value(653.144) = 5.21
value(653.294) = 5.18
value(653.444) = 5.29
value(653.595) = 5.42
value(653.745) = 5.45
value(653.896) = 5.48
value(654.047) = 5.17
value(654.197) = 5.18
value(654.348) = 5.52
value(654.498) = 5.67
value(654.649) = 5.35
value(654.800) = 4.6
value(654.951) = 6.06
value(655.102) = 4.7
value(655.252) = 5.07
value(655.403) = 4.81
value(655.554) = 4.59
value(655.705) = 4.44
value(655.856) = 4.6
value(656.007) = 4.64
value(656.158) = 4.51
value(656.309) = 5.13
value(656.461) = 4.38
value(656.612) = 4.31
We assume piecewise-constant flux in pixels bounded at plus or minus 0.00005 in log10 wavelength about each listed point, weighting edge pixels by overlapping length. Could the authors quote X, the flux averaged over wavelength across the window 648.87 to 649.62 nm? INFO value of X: 5.24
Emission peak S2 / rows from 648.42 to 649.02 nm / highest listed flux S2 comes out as 5.48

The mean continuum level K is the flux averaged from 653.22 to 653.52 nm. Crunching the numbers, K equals 5.23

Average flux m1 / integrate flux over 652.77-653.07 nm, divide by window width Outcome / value 5.61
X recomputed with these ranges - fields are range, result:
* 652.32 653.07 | 5.35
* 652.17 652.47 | 5.55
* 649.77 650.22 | 4.88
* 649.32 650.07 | 4.96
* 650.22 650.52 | 4.84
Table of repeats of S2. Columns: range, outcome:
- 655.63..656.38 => 5.13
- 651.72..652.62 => 5.7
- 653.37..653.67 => 5.42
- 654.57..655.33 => 6.06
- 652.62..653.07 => 5.86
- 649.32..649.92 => 5.12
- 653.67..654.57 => 5.67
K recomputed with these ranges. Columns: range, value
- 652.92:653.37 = 5.42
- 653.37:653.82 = 5.39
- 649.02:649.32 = 5.3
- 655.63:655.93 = 4.52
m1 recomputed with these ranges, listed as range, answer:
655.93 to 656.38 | 4.76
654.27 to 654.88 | 5.29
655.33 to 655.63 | 4.7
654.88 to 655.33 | 5.27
